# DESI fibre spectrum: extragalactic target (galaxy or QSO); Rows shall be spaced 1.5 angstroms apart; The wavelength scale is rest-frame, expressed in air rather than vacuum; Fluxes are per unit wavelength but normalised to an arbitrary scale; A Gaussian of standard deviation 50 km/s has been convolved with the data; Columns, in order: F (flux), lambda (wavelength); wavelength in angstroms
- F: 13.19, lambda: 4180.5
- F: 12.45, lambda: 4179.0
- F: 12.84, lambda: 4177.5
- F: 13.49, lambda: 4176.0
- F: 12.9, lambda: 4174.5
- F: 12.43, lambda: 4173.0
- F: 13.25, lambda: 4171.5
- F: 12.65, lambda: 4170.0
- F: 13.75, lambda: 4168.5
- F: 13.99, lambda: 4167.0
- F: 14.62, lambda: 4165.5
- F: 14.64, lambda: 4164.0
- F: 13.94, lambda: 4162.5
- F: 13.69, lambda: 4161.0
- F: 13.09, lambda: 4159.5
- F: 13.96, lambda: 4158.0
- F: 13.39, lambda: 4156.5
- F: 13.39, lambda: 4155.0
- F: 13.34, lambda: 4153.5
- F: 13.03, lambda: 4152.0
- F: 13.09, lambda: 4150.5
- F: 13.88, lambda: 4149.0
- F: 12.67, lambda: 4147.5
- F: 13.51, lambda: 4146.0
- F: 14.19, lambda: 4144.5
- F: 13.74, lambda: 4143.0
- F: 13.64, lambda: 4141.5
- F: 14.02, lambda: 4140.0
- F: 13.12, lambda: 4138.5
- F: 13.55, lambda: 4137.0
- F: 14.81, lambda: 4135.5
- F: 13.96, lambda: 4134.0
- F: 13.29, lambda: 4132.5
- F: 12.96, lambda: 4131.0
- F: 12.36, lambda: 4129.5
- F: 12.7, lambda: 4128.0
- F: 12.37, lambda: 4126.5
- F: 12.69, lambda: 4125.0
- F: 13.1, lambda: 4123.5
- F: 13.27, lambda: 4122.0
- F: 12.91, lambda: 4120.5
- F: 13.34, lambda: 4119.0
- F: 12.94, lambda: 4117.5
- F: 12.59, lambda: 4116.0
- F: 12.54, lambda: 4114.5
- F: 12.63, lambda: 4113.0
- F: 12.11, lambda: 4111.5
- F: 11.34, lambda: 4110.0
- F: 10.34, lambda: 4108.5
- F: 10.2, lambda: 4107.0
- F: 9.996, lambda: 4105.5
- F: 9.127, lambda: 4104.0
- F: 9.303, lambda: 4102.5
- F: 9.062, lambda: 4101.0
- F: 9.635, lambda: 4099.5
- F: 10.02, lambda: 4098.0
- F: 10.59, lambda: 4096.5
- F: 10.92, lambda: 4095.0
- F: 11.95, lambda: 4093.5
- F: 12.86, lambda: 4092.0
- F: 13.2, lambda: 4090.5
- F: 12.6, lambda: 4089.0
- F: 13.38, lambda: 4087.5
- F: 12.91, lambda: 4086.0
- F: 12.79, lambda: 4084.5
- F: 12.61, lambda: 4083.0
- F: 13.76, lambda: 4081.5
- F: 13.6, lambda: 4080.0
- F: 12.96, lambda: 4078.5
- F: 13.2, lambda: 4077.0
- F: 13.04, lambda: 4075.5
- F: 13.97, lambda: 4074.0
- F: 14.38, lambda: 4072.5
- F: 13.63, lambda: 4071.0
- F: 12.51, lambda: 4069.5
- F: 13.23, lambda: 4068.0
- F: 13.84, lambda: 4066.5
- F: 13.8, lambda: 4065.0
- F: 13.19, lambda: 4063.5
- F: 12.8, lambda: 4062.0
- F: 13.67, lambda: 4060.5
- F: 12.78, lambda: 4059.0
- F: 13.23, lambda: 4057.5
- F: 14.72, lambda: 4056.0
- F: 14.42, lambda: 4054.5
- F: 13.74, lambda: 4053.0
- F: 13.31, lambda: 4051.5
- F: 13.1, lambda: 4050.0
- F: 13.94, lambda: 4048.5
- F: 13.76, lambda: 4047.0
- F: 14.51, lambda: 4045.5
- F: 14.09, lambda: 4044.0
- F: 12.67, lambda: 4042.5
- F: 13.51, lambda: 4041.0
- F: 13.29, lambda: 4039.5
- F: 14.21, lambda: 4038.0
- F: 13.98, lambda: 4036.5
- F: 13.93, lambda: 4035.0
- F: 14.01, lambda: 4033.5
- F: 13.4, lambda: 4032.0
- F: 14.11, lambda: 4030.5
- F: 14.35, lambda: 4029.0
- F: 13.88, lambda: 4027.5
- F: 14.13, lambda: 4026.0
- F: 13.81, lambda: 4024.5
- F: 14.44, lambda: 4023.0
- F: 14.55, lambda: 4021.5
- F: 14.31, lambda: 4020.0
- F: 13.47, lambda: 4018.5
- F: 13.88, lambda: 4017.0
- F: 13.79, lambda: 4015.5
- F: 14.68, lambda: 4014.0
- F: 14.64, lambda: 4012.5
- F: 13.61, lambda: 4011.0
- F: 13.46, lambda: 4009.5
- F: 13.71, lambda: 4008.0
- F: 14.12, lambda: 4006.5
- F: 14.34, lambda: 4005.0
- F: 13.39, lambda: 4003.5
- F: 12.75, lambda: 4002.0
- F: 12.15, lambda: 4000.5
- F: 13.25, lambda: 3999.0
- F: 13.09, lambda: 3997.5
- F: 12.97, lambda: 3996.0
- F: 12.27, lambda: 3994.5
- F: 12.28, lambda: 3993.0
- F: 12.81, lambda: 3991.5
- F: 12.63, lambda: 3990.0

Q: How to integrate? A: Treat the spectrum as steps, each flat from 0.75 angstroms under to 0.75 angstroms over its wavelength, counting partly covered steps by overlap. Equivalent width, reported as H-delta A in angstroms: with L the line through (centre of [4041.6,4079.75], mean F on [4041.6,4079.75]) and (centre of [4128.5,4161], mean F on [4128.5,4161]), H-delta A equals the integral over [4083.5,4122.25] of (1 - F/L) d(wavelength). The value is 5.4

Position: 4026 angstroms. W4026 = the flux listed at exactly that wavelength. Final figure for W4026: 14.13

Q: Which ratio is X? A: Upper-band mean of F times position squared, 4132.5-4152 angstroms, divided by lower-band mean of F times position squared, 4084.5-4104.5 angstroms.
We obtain 1.2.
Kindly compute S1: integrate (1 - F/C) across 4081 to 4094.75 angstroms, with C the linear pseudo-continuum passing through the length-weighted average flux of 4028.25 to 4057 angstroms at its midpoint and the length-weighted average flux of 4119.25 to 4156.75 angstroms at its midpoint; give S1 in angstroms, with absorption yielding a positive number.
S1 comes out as 0.8 angstroms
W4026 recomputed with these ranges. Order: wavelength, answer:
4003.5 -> 13.39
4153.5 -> 13.34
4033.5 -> 14.01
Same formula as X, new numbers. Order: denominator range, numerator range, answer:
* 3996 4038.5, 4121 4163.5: 1.03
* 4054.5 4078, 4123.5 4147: 1.03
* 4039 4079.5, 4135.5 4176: 1.05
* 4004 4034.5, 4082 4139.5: 0.90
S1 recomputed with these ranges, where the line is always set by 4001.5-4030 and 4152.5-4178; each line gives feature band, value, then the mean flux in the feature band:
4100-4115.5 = 3.4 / 10.7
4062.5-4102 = 3.4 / 12.6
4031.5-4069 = 0.6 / 13.6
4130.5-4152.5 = 0.0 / 13.6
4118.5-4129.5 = 0.6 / 12.9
